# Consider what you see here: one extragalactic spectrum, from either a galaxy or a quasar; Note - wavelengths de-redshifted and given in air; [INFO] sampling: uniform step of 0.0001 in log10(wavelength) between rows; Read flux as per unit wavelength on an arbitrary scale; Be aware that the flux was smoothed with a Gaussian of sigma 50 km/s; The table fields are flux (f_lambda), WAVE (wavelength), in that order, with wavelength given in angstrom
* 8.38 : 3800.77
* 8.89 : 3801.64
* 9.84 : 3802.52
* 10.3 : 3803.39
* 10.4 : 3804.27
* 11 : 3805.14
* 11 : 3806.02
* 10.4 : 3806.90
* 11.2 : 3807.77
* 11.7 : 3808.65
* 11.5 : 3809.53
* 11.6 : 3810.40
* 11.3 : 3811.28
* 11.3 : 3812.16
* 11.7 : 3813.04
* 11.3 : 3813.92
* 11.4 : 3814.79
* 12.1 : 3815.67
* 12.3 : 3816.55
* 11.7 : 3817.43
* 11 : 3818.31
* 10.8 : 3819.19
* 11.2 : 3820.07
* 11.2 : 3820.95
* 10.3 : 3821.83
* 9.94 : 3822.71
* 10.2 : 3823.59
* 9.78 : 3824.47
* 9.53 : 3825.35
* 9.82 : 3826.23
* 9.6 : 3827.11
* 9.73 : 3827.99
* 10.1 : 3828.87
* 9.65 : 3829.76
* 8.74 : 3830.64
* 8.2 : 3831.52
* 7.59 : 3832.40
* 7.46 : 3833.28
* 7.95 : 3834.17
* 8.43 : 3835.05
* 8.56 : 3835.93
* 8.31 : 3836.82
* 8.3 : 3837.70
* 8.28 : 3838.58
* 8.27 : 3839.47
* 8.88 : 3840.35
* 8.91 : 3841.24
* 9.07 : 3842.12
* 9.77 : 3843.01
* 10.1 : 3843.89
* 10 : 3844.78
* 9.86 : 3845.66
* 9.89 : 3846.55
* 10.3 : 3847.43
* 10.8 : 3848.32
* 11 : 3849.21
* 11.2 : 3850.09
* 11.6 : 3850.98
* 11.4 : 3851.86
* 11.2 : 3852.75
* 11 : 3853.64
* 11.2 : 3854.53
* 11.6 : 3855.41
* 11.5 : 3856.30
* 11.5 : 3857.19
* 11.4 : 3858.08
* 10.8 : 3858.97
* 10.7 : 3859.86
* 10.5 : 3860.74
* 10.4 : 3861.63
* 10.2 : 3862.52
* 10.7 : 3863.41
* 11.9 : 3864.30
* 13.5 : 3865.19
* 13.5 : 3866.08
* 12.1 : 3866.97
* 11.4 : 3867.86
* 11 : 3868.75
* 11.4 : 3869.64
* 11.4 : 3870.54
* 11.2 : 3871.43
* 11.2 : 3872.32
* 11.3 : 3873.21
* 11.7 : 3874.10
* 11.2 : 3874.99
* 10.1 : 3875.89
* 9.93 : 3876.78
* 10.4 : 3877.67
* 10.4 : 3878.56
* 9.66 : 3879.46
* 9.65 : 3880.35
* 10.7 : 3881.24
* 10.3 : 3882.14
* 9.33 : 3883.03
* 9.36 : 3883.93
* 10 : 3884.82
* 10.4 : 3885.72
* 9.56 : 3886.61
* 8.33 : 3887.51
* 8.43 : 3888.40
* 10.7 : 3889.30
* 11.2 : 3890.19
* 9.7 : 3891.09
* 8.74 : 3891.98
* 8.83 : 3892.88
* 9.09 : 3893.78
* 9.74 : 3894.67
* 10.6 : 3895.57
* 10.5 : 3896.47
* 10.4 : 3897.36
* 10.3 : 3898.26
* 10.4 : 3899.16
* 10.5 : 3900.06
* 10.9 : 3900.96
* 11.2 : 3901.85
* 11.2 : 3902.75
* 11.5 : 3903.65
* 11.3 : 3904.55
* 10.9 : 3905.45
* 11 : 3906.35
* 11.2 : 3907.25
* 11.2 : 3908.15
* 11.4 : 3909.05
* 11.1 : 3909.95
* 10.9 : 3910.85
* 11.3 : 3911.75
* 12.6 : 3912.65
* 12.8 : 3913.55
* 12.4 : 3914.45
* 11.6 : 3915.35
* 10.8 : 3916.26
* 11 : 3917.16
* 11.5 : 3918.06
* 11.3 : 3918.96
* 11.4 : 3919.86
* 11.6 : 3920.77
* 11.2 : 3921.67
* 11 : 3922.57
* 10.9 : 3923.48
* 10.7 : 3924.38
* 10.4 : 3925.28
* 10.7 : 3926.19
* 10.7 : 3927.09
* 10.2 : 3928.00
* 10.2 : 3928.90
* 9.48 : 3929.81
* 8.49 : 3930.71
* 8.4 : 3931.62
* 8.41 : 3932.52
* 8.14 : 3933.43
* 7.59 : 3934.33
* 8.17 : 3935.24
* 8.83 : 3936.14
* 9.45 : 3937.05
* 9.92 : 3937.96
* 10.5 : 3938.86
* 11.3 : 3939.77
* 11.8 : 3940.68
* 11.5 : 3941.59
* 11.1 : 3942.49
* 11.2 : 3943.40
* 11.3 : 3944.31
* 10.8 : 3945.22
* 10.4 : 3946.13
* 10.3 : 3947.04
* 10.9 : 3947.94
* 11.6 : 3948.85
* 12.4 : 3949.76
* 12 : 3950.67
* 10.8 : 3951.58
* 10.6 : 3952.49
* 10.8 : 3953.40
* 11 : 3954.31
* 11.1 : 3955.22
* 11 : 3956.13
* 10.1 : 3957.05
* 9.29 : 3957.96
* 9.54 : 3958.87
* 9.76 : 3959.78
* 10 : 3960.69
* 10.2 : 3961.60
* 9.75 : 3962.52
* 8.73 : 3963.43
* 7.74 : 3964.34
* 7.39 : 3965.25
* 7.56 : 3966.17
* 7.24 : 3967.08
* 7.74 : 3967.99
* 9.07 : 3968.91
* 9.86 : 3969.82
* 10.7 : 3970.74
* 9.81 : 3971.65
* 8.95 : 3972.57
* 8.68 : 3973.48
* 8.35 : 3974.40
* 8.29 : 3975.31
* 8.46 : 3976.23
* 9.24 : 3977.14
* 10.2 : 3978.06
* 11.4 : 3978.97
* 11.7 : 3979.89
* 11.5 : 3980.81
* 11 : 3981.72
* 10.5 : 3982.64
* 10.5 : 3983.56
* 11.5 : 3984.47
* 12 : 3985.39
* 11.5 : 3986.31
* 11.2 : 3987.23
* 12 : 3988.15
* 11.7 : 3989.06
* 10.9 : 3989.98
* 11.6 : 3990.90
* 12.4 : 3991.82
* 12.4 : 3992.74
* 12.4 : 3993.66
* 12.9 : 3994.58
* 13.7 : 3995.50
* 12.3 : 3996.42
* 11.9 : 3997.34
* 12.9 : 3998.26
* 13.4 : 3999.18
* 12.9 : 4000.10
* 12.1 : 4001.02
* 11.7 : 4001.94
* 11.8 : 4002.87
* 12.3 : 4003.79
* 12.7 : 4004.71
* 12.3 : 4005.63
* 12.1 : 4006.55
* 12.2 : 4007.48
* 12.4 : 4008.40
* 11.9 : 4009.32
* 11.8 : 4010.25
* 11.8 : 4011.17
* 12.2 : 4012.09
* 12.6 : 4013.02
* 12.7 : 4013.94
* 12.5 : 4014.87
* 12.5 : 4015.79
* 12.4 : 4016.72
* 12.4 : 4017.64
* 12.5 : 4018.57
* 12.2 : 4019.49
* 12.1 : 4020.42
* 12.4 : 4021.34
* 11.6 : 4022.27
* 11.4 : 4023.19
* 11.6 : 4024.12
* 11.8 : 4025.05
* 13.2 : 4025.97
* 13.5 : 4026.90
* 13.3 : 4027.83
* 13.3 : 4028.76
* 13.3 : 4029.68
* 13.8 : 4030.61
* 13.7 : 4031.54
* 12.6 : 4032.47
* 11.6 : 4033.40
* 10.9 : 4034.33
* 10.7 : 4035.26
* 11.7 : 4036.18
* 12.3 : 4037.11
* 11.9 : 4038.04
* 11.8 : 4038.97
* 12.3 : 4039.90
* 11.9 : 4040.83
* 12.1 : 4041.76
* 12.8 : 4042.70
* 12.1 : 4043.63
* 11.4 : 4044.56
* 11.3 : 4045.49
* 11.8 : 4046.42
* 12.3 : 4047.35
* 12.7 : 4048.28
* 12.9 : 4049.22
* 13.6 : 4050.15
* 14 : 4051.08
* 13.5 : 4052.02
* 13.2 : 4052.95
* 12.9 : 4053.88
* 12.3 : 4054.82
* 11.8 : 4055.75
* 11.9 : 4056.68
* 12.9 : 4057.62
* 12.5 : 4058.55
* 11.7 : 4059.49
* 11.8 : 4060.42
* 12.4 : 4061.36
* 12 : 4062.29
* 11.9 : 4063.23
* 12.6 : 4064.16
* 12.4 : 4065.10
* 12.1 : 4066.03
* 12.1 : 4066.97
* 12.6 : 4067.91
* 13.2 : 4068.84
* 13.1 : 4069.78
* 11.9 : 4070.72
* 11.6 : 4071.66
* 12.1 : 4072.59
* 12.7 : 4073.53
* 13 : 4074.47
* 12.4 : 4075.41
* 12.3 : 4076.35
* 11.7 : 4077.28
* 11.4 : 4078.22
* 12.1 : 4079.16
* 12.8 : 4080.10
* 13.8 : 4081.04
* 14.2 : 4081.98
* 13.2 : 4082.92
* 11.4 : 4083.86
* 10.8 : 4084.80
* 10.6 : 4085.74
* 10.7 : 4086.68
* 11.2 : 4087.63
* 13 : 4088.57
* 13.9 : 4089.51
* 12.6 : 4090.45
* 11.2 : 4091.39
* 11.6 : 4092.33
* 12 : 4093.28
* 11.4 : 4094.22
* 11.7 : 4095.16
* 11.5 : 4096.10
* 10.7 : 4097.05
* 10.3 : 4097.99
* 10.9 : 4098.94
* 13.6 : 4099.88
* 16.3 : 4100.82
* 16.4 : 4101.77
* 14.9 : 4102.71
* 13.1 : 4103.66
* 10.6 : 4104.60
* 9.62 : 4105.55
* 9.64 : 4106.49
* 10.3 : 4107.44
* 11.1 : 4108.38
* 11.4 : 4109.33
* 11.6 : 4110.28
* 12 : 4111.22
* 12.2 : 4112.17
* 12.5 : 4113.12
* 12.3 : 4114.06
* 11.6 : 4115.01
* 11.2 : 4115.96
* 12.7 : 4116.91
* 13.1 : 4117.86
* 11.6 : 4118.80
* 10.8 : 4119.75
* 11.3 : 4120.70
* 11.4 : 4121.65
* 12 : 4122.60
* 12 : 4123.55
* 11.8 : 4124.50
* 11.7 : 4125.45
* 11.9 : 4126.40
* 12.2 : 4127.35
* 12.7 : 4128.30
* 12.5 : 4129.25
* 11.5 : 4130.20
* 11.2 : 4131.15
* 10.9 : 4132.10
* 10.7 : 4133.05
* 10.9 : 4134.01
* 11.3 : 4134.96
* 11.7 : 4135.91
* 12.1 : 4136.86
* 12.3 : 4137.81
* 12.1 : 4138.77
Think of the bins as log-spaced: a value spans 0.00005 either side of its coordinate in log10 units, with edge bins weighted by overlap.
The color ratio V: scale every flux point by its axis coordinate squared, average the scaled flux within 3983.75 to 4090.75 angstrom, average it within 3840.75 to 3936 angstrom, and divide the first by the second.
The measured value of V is 1.3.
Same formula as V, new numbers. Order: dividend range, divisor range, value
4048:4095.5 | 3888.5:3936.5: 1.27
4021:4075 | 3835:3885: 1.29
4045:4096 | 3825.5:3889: 1.34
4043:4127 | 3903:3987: 1.26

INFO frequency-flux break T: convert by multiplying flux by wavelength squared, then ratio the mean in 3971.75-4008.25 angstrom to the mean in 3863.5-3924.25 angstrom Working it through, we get 1.1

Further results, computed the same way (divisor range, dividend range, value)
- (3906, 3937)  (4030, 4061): 1.25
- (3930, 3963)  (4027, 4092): 1.28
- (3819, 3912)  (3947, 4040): 1.17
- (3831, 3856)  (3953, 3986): 1.08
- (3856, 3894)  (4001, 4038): 1.25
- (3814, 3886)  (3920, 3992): 1.04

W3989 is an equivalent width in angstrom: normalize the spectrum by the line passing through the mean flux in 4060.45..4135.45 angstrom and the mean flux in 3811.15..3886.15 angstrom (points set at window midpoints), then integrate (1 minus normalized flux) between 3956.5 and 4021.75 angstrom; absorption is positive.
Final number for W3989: 1.6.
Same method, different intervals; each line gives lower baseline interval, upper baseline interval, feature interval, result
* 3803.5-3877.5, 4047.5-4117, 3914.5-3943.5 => 2.16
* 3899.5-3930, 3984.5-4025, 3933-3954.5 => 1.80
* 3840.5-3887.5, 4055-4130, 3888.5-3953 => 2.62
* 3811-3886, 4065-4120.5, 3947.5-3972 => 2.85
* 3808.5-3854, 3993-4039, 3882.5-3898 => 1.59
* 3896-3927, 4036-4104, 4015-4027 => -0.26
